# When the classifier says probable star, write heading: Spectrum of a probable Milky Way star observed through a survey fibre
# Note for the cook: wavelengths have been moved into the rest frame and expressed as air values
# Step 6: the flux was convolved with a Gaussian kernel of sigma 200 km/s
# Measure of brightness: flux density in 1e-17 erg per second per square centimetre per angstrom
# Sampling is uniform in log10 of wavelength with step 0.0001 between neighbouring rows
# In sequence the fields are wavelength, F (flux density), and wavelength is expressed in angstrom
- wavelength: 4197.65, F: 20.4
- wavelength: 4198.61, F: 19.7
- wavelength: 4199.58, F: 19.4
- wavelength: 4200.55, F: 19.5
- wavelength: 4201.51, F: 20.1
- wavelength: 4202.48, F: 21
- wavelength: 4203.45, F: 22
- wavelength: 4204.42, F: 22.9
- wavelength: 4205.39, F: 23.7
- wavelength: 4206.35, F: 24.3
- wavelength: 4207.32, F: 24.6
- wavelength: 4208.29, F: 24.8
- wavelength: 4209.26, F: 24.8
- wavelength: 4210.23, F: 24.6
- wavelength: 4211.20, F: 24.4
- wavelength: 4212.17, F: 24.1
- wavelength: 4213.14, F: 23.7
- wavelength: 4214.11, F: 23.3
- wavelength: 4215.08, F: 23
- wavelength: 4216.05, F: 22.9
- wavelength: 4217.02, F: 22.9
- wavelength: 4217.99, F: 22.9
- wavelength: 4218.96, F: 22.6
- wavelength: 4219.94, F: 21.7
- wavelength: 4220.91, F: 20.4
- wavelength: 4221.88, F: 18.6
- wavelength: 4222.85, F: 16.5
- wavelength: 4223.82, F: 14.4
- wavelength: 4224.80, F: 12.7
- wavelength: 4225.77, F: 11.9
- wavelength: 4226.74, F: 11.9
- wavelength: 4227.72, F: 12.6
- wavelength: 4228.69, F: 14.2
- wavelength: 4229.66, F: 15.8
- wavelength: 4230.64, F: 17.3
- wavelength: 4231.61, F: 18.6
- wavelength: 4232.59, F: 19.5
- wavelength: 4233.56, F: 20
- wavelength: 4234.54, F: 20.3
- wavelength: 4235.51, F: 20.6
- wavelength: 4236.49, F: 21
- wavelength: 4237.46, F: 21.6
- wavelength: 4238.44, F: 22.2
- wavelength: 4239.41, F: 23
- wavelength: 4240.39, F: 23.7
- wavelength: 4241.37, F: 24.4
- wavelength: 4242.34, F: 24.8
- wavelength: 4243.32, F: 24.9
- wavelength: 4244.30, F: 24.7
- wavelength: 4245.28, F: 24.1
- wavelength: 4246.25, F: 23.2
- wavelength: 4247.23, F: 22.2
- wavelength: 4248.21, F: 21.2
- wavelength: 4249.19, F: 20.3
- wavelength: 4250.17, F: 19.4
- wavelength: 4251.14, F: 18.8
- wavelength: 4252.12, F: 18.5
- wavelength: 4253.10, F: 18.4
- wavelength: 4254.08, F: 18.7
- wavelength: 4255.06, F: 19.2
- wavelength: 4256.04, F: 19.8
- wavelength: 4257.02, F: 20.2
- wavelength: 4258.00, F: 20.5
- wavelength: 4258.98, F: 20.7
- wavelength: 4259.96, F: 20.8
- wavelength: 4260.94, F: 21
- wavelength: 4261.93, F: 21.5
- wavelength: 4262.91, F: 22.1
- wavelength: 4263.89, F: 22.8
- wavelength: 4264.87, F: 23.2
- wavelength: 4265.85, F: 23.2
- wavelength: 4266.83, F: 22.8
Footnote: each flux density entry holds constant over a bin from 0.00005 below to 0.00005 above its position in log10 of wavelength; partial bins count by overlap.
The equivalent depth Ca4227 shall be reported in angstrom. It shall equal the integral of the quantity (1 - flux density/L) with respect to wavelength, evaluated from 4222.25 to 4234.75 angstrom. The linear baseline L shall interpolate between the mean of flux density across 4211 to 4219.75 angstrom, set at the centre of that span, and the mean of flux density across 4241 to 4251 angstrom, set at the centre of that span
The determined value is 3.9 angstrom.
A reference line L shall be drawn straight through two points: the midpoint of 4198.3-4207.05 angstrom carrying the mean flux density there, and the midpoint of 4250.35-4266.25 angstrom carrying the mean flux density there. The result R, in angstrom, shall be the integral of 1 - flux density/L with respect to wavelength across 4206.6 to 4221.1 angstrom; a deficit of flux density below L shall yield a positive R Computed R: -1.4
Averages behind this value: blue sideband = 21.5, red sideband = 20.6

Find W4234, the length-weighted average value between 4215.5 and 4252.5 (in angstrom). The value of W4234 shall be 19.9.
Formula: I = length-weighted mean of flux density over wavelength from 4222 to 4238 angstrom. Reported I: 16.9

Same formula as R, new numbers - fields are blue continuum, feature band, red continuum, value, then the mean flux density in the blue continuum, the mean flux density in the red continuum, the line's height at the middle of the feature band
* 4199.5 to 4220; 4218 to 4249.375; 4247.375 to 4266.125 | 2.75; 23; 20.5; 21.7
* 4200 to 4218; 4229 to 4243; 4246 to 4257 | 0.11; 23.1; 19.9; 21.1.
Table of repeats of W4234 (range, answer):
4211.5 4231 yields 18.7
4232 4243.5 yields 22.1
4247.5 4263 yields 20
